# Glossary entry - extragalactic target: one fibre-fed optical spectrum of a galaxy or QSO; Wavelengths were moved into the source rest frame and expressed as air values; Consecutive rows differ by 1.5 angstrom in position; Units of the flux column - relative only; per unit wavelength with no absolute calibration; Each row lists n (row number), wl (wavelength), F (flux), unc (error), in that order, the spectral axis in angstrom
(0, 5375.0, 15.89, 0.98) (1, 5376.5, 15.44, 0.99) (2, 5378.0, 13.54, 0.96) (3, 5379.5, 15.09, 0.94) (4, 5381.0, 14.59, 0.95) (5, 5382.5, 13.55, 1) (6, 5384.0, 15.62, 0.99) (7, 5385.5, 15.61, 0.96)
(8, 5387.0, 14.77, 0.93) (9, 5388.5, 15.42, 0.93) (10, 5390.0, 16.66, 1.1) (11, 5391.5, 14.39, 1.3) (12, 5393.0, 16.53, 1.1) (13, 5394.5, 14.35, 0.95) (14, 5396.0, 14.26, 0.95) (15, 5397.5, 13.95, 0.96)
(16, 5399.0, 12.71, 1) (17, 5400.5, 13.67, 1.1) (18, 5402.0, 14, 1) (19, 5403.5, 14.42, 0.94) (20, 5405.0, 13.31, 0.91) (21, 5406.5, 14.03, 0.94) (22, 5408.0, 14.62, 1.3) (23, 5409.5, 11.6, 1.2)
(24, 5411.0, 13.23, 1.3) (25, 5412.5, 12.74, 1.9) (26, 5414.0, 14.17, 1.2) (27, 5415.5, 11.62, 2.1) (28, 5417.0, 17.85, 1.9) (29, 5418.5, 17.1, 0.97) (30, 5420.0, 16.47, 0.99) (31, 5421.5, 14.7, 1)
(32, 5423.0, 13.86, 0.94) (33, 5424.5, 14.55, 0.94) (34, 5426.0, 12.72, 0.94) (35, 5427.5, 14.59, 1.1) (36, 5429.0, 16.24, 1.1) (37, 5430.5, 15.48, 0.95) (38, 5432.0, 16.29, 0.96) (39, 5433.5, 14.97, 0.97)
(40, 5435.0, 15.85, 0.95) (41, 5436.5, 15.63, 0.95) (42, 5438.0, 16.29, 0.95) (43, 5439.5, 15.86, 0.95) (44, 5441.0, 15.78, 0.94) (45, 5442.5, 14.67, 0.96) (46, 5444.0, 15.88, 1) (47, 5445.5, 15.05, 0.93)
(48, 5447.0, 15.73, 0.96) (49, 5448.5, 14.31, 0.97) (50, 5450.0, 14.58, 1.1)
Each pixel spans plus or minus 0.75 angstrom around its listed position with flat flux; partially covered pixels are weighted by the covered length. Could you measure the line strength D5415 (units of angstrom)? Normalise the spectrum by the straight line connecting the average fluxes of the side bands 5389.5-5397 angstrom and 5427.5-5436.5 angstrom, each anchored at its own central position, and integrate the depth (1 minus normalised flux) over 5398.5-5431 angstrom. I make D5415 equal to 2.5 angstrom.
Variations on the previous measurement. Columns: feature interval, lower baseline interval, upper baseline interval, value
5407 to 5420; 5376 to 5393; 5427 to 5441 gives 1.00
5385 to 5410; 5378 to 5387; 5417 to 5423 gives 1.43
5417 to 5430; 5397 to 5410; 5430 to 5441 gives -0.22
